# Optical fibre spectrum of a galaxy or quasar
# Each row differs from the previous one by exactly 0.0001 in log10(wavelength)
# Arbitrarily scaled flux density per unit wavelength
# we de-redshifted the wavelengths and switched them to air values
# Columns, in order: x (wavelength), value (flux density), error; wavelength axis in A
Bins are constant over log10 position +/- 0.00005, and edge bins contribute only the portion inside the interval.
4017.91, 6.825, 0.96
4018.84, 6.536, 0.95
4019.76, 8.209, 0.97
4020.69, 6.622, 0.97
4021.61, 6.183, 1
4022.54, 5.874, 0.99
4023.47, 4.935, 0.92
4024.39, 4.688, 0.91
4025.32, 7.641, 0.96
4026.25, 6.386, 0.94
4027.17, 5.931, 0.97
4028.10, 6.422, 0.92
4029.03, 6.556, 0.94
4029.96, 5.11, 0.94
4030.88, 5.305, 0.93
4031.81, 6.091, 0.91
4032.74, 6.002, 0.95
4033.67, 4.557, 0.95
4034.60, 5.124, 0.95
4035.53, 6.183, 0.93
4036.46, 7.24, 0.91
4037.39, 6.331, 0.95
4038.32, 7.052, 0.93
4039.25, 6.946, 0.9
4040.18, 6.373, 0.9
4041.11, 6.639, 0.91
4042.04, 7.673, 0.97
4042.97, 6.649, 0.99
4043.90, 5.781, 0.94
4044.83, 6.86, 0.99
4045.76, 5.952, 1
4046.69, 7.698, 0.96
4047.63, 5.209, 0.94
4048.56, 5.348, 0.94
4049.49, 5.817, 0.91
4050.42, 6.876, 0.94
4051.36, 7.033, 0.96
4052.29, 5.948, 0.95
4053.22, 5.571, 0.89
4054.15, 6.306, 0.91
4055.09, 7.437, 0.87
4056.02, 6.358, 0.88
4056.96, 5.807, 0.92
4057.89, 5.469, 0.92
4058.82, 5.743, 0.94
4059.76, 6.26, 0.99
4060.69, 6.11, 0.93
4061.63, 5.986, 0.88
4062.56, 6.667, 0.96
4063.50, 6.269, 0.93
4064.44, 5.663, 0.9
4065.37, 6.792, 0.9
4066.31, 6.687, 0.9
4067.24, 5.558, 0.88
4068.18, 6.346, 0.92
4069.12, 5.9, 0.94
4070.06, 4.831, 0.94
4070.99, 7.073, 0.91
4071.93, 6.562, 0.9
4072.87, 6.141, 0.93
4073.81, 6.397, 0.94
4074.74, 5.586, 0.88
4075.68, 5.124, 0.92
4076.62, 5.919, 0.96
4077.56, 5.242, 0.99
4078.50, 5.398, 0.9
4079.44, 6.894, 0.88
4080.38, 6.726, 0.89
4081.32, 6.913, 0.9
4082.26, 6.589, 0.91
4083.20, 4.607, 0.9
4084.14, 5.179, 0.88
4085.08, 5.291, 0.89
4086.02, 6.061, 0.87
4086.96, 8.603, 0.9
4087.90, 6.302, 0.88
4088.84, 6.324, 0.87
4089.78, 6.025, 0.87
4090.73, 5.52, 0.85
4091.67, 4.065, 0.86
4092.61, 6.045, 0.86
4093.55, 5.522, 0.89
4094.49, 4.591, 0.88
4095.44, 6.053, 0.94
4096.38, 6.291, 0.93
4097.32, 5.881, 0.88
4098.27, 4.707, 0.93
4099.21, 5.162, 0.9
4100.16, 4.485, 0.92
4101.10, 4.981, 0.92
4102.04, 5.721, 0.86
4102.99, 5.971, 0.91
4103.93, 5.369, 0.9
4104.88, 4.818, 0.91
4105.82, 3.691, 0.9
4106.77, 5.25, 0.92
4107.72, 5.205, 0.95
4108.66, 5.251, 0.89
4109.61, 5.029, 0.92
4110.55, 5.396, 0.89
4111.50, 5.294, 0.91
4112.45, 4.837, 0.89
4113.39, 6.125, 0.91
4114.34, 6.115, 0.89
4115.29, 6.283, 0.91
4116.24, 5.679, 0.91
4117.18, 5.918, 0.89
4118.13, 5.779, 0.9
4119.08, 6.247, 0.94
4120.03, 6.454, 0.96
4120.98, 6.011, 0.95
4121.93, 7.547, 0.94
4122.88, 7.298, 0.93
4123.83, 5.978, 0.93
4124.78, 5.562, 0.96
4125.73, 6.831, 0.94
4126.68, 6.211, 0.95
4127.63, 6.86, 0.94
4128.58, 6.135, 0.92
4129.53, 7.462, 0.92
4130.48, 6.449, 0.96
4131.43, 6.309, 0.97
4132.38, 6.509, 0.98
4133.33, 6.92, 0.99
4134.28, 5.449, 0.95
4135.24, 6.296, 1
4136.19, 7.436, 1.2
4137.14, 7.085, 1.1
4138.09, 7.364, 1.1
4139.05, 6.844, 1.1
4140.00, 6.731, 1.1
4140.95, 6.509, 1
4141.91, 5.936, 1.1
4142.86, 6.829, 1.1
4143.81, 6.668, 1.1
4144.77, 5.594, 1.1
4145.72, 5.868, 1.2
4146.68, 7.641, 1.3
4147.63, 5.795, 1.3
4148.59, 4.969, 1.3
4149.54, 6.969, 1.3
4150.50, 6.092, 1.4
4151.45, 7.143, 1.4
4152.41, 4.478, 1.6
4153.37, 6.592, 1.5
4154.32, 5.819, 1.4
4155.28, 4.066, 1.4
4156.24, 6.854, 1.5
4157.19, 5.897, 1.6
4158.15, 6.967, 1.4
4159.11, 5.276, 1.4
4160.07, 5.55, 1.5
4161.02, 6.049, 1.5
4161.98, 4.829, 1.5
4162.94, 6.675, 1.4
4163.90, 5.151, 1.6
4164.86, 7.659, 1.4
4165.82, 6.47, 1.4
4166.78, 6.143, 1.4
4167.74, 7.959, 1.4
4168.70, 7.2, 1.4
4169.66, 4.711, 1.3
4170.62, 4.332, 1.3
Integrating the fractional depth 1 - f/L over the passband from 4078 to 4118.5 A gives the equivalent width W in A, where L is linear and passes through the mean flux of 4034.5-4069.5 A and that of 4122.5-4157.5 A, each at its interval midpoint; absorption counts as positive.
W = 4.6 A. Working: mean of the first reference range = 6.32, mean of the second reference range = 6.36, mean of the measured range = 5.63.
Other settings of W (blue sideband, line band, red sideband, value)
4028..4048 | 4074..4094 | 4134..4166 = 1.1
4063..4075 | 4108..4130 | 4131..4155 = 0.7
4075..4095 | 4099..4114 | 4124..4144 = 2.4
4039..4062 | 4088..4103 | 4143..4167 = 1.8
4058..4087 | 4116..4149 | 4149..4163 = -2.7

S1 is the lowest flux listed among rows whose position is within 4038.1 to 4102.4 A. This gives 4.065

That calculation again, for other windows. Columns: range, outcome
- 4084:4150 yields 3.691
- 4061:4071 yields 4.831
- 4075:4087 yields 4.607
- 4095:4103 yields 4.485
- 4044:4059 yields 5.209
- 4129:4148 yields 5.449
